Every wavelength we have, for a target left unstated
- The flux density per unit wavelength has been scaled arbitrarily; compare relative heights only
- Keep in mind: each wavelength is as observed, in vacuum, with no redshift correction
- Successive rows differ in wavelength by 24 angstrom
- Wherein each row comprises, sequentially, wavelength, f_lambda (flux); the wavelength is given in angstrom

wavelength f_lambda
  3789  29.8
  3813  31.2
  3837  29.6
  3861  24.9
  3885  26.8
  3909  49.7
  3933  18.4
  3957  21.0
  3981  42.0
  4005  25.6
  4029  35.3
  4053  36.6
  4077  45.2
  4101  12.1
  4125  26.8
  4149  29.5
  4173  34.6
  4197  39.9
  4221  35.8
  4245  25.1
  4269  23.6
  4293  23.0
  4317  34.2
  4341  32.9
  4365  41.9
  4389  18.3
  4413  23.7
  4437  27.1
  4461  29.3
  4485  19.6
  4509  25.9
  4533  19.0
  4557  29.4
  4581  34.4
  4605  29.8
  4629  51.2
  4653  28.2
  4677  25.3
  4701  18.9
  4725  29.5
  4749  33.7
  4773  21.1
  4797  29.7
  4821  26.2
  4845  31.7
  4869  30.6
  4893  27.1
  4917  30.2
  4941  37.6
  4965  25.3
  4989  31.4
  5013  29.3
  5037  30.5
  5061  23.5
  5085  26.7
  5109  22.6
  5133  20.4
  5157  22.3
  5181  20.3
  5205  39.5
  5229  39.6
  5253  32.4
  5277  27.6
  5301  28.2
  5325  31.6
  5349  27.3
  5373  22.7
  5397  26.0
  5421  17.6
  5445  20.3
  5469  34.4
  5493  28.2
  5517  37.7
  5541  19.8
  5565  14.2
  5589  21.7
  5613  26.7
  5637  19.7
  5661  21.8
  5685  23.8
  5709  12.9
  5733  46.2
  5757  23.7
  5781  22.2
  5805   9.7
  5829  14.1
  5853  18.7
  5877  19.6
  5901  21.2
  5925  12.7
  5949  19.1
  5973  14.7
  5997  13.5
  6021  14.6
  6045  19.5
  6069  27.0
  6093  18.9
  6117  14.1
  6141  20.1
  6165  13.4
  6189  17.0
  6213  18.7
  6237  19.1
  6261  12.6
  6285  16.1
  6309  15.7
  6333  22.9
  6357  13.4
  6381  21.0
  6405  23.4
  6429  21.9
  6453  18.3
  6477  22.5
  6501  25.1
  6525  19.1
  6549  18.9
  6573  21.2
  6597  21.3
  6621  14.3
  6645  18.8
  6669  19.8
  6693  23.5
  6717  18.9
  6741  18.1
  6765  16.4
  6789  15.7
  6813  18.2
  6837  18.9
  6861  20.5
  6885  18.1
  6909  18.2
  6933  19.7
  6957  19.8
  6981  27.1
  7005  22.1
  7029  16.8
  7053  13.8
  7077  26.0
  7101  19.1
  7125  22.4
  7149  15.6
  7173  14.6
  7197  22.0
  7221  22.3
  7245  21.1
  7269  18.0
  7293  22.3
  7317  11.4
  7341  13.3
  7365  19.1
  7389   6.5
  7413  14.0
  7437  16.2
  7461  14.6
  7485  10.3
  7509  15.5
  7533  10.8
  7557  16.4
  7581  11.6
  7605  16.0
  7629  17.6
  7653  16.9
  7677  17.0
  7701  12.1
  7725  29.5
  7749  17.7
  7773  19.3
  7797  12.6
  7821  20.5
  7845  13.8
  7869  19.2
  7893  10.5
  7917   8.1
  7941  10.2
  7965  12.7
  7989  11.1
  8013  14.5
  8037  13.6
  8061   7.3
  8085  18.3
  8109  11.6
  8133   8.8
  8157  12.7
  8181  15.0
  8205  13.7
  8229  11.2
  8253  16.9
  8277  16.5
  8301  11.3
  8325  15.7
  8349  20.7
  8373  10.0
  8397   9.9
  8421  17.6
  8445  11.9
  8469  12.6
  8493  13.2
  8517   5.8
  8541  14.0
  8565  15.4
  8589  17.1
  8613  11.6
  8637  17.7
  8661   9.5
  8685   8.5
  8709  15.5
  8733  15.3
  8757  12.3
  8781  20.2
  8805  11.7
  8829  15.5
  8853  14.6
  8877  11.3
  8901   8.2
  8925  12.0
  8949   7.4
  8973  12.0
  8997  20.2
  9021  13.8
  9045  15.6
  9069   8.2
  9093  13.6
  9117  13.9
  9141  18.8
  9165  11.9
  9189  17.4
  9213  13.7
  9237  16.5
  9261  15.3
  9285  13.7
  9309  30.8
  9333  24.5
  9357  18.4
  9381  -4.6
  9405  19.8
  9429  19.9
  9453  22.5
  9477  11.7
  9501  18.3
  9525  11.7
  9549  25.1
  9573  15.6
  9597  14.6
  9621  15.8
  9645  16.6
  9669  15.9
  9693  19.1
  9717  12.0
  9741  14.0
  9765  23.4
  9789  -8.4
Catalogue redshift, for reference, 1.071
